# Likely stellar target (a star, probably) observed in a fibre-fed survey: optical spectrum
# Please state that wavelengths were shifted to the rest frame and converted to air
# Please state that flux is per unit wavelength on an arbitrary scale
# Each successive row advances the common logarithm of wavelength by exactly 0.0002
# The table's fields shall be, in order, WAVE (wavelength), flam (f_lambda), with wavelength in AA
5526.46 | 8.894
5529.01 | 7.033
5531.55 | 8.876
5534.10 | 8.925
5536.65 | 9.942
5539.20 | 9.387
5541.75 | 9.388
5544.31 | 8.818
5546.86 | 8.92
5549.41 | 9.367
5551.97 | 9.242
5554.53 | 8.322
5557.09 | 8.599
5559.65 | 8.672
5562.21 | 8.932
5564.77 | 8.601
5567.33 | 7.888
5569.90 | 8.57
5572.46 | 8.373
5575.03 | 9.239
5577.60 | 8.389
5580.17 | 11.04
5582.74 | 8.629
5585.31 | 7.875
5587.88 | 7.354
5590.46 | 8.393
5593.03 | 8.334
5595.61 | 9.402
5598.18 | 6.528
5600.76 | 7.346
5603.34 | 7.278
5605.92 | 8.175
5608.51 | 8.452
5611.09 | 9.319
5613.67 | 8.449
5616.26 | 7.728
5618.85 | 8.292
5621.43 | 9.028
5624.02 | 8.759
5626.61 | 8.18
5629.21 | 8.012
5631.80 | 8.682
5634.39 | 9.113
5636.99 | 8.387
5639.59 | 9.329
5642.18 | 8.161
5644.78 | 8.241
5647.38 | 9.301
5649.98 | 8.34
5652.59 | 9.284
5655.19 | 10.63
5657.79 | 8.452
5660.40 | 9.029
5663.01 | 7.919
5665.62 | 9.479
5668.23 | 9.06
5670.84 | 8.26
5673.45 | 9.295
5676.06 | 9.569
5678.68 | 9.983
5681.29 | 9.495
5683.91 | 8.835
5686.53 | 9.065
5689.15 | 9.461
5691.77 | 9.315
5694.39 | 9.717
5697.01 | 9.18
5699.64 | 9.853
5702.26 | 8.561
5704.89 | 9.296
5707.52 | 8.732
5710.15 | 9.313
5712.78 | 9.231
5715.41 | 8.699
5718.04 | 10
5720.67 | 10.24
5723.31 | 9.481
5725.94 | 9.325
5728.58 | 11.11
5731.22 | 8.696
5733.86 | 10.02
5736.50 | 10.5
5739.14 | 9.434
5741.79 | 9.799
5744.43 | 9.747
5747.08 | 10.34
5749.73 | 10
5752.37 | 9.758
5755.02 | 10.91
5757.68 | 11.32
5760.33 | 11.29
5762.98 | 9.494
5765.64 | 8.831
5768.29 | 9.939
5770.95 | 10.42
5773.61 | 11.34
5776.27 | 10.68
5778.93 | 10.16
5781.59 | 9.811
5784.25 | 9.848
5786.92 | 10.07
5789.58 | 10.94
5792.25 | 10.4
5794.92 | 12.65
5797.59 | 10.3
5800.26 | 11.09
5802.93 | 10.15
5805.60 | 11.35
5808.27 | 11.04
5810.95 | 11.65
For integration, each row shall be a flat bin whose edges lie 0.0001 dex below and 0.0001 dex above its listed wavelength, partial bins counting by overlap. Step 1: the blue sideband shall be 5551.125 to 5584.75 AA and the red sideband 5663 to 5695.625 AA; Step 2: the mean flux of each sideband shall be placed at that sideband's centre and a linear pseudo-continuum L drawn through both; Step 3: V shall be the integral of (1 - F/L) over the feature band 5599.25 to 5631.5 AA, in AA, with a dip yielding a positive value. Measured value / 2.6 AA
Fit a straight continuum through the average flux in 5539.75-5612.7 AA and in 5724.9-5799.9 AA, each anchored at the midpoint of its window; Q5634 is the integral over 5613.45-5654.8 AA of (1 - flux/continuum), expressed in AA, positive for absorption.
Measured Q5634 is 2.11 AA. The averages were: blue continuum 8.56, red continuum 10.3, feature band 8.63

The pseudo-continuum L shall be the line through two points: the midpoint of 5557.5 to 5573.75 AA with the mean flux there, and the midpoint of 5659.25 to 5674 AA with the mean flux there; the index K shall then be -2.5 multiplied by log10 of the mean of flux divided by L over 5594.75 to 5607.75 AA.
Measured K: 0.12 mag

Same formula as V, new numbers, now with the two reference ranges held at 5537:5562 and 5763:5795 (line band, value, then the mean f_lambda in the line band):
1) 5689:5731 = 1.9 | 9.45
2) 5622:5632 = 1.1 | 8.42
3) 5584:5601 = 2.4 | 7.93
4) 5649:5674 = 1.7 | 8.97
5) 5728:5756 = 0.3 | 9.99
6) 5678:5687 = 0.4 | 9.33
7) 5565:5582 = 0.5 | 8.89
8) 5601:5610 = 1.3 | 7.92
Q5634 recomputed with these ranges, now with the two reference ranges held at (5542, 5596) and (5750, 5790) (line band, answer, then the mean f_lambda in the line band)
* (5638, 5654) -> 0.92 AA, 8.78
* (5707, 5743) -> 1.13 AA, 9.63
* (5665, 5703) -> 1.33 AA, 9.28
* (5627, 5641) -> 0.85 AA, 8.67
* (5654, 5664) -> 0.42 AA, 9.02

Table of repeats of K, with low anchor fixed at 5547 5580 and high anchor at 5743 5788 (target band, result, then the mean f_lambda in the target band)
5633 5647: 0.08 mag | 8.69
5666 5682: 0.03 mag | 9.28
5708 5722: 0.05 mag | 9.45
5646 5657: 0.01 mag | 9.34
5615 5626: 0.09 mag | 8.44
